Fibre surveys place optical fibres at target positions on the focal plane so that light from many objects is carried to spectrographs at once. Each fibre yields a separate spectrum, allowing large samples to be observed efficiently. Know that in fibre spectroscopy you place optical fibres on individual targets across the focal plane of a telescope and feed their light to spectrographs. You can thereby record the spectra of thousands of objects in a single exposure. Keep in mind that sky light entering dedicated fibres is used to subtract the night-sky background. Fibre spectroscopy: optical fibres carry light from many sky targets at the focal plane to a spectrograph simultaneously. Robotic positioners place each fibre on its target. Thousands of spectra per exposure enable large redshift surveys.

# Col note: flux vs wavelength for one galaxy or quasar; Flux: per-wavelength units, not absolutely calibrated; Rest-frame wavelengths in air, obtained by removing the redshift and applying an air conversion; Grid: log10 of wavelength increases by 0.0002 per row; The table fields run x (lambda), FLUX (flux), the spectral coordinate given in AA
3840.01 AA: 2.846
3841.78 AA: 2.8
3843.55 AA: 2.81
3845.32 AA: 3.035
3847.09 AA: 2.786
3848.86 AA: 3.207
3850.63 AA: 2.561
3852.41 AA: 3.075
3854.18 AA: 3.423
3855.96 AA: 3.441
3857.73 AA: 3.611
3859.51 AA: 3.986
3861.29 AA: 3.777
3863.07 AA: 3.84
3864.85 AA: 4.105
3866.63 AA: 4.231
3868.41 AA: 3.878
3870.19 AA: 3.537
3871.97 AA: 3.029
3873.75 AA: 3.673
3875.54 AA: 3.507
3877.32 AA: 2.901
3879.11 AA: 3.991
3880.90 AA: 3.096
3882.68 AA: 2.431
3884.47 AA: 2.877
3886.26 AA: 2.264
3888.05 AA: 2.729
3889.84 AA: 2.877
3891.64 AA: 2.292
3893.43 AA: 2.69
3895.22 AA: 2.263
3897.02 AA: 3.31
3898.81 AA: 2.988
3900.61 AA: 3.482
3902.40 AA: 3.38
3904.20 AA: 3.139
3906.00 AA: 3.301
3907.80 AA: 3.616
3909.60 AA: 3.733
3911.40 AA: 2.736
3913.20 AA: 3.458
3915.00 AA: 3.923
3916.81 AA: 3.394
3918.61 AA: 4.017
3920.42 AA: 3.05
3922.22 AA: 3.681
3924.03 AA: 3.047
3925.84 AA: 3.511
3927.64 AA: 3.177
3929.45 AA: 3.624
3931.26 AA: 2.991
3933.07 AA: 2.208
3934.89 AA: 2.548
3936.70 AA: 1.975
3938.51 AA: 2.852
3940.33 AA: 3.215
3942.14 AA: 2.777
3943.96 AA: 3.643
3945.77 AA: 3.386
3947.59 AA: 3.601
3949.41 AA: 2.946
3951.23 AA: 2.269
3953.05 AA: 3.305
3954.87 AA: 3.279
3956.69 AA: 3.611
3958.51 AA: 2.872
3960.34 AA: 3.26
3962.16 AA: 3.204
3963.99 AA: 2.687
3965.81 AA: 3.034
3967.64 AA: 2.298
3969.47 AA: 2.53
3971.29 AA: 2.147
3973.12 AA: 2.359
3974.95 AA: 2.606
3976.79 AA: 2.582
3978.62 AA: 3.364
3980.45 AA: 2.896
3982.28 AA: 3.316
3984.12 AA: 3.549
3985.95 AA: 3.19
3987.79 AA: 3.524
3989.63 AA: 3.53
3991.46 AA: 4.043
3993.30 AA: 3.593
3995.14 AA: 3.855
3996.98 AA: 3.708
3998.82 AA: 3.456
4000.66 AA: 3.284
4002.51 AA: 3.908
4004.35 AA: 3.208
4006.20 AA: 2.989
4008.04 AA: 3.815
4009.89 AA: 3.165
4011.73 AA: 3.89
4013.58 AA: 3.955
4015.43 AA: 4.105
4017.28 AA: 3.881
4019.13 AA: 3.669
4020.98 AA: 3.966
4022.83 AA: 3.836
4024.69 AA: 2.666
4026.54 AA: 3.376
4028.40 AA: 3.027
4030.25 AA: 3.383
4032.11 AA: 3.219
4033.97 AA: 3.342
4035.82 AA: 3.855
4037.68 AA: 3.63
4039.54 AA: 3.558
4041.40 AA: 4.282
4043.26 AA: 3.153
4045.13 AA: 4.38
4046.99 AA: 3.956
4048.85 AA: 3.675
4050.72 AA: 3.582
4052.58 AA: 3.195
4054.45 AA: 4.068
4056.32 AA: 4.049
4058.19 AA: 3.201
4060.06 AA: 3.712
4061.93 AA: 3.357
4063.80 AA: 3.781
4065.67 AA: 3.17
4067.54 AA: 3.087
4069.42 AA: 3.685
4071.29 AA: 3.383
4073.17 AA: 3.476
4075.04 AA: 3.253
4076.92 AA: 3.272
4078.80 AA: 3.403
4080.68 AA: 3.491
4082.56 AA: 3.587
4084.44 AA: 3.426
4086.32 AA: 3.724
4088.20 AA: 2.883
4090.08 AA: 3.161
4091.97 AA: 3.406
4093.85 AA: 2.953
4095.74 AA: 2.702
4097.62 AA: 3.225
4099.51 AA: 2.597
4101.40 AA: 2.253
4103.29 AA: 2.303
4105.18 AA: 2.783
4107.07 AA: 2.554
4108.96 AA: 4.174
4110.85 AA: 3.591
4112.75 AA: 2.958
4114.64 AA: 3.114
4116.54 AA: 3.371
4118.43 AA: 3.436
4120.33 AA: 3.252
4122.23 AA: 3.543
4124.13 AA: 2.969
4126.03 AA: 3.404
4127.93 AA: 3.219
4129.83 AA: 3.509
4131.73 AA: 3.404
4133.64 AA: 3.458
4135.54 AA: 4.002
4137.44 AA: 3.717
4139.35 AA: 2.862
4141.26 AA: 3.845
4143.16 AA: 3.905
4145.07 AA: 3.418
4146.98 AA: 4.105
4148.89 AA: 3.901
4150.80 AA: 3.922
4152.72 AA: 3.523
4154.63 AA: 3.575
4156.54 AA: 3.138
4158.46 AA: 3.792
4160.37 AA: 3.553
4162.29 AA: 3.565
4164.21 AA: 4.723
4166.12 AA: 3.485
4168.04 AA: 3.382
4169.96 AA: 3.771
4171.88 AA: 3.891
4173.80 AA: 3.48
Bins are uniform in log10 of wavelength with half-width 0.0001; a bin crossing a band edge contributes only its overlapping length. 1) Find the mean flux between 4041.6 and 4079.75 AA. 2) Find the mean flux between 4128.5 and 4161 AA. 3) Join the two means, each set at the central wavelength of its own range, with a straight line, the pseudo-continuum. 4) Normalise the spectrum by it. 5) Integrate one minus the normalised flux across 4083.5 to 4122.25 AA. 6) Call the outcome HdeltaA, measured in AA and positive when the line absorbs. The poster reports 5.2 AA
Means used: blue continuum 3.56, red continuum 3.62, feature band 3.1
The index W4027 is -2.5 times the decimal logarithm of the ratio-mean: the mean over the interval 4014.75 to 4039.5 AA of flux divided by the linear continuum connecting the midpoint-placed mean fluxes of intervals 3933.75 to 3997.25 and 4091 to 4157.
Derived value -0.12 mag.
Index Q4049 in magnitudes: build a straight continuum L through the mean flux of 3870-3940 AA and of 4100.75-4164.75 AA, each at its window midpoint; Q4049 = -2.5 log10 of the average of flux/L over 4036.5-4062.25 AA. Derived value -0.12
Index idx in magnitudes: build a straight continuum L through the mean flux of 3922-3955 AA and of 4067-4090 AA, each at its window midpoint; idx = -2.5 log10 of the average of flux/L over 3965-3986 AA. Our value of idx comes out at 0.12 mag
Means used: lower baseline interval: 3.04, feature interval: 2.81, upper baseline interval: 3.39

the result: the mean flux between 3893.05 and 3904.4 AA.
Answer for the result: 3.05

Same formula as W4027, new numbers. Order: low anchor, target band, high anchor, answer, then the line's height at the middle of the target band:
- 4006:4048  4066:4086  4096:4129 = -0.03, 3.32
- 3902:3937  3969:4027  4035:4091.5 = 0.01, 3.41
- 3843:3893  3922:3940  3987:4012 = 0.16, 3.4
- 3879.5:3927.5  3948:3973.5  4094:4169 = 0.12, 3.2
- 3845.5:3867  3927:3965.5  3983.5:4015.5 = 0.17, 3.54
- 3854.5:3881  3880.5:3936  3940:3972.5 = 0.09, 3.35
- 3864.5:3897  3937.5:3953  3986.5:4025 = 0.10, 3.38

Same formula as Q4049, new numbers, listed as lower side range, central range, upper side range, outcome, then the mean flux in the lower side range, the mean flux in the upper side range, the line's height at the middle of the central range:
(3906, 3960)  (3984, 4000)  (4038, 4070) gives -0.06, 3.19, 3.64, 3.41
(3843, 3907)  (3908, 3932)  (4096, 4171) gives -0.06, 3.21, 3.41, 3.25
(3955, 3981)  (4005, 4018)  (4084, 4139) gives -0.24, 2.83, 3.21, 2.94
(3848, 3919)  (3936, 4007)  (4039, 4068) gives 0.11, 3.29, 3.65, 3.47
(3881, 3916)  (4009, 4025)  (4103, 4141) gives -0.17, 3.03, 3.31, 3.18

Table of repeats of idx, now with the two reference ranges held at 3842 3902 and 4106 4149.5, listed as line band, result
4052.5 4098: 0.01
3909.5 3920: -0.08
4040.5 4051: -0.14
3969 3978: 0.32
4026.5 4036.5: 0.00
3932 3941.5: 0.26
